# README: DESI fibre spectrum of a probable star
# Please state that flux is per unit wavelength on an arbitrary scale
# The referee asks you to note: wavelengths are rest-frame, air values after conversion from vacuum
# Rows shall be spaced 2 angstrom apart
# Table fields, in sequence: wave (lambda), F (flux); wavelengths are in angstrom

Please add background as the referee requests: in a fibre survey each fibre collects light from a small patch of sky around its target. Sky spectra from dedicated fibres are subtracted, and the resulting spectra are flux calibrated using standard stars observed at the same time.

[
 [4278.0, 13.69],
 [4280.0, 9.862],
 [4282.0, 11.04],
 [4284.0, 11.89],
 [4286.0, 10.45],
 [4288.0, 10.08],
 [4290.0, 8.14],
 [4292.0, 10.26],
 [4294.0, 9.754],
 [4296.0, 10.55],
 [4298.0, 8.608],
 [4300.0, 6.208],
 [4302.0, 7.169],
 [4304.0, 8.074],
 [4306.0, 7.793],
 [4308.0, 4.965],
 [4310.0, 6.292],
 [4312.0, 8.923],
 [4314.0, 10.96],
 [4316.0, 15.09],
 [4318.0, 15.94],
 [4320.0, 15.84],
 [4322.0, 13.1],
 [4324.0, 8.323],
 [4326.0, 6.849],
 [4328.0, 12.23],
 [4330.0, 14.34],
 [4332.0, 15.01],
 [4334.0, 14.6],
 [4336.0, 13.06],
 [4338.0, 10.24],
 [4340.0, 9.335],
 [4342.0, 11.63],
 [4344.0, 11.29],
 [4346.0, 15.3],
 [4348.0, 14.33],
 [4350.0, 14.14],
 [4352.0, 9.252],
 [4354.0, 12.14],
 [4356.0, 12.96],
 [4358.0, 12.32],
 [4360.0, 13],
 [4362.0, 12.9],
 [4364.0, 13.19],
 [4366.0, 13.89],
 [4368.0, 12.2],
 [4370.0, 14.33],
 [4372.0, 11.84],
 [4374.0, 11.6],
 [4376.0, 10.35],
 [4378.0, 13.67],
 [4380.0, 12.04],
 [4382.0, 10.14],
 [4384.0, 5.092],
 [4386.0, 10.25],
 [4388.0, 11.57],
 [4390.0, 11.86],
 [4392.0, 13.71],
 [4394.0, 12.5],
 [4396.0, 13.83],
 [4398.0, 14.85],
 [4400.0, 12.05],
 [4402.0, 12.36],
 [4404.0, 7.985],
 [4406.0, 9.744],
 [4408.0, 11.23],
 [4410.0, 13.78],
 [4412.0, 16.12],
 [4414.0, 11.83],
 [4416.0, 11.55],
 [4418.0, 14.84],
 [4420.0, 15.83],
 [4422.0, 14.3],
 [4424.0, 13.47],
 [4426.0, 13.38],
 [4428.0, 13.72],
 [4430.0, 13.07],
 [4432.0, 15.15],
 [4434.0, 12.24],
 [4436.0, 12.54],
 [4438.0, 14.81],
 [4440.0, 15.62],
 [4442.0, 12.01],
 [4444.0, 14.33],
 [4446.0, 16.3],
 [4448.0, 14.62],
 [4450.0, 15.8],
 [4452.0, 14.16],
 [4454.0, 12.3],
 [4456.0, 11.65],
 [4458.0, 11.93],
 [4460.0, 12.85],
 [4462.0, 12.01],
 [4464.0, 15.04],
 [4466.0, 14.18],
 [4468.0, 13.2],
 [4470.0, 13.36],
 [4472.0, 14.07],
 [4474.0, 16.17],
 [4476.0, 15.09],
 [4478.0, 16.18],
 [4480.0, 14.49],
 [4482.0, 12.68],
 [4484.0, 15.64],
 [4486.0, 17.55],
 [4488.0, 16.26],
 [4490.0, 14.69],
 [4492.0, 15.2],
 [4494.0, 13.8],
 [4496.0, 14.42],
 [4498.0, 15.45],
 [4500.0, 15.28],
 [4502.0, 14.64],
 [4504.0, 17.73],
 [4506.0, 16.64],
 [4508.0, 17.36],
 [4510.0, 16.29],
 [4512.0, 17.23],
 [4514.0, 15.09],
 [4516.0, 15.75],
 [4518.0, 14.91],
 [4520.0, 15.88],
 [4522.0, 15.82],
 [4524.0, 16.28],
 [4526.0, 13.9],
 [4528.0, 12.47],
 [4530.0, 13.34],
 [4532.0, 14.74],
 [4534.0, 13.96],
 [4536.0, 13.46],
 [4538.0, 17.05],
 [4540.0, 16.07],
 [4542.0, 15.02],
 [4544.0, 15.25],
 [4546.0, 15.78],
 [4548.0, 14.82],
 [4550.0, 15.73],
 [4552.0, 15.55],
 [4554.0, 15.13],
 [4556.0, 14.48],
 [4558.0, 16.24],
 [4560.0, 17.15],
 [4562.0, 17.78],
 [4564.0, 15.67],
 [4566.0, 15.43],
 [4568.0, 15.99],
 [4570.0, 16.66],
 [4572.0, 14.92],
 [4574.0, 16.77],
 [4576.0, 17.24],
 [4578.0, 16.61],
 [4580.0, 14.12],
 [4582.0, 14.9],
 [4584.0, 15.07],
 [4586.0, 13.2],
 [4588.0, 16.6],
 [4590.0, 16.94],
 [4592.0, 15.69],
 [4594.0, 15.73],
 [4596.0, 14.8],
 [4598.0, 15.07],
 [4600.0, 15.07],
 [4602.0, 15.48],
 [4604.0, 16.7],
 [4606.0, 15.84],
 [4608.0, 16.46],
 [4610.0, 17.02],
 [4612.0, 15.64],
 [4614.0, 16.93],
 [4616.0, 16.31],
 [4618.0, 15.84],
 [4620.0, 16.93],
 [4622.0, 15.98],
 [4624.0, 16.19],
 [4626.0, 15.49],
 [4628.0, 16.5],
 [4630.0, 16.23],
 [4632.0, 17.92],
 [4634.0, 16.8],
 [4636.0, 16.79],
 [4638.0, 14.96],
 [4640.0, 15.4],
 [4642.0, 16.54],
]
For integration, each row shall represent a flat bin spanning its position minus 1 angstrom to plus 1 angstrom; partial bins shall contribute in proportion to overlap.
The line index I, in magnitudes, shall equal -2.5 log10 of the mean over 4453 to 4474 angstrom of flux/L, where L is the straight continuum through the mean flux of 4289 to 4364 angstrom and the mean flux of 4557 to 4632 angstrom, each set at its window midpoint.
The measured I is 0.03 mag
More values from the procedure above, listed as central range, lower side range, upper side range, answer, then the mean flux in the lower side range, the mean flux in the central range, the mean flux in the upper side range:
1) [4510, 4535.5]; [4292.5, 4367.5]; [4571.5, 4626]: -0.03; 11.3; 15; 15.9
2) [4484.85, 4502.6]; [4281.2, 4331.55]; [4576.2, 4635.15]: -0.11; 10.2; 15.3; 16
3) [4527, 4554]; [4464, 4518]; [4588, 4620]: 0.05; 15.3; 14.9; 16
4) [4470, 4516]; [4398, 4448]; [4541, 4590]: -0.07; 13.3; 15.5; 15.7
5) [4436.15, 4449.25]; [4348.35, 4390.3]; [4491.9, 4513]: -0.03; 11.9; 14.5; 15.8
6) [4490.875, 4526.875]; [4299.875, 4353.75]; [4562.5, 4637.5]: -0.09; 11.2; 15.7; 16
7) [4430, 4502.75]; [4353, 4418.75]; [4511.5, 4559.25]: -0.04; 12.2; 14.3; 15.2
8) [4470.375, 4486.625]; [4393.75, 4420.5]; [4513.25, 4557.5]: -0.08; 12.7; 15.1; 15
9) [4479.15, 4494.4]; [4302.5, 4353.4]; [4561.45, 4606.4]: -0.07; 11.4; 15.1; 15.7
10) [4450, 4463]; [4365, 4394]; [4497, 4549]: 0.07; 11.6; 12.7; 15.4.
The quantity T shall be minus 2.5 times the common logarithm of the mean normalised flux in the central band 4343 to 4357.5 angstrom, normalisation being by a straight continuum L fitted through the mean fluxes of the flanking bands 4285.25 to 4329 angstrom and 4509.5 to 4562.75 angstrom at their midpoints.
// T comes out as -0.18 mag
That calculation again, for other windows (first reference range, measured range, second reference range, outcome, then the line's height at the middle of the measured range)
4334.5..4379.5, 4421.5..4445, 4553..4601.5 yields -0.01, 13.6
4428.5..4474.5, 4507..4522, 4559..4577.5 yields -0.06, 15.2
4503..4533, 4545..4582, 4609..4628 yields 0.00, 15.9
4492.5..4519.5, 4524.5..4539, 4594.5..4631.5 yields 0.12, 15.8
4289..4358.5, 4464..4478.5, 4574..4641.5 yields -0.08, 13.6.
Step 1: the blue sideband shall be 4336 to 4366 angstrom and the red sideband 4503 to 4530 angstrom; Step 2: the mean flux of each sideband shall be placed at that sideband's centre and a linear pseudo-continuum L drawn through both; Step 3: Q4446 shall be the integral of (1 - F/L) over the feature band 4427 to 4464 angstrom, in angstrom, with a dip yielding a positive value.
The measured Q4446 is 1.6 angstrom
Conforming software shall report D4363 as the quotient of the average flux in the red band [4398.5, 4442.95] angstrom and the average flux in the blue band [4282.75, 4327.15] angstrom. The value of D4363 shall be 1.3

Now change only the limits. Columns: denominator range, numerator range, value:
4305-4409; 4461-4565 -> 1.29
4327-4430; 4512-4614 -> 1.24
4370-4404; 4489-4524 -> 1.34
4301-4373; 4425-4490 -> 1.20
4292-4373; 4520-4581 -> 1.35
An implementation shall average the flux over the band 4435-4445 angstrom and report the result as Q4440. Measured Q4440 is 13.9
